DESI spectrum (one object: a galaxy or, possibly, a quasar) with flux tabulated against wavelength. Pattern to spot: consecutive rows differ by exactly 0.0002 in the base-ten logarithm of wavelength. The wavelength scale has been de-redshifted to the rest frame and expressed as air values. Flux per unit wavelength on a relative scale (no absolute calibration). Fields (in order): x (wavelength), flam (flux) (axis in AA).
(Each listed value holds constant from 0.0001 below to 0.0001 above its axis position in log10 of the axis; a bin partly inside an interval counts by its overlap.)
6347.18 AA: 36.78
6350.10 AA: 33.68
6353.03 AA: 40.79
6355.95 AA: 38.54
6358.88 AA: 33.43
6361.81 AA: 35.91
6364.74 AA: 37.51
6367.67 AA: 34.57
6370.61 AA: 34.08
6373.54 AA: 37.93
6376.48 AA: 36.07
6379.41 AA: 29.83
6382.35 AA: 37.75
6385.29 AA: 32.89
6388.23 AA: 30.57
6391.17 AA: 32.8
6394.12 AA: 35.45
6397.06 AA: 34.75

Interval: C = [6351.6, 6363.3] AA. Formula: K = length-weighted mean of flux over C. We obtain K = 37.2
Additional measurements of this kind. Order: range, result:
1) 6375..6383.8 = 34.6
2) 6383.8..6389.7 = 31.8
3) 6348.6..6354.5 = 37.3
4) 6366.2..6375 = 35.5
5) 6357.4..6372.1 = 35.1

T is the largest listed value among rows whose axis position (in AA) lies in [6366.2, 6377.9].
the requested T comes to 37.93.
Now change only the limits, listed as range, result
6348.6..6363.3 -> 40.79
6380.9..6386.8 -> 37.75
